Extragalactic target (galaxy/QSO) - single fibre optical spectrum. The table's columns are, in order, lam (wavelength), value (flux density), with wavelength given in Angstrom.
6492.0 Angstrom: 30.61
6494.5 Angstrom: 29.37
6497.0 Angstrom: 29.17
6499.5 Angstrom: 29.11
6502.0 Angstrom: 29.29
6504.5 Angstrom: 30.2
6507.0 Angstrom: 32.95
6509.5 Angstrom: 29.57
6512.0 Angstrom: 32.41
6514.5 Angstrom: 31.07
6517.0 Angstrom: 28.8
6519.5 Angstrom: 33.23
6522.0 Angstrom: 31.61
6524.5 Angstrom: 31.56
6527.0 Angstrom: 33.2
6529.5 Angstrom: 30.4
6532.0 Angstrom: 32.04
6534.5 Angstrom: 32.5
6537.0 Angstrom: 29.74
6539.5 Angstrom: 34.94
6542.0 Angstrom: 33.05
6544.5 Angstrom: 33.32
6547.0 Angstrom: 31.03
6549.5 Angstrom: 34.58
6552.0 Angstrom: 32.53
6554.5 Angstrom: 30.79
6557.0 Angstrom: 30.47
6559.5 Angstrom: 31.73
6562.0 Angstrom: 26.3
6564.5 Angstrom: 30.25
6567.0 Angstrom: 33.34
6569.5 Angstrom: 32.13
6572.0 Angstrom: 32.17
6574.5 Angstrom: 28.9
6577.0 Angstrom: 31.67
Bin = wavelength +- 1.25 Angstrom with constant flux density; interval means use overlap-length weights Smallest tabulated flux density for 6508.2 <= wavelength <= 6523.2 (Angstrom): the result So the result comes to 28.8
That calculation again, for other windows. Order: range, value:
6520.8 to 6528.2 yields 31.56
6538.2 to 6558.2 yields 30.47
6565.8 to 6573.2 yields 32.13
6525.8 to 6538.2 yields 29.74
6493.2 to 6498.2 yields 29.17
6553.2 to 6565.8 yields 26.3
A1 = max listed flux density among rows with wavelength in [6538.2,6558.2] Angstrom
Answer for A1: 34.94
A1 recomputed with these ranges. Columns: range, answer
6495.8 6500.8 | 29.17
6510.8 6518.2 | 32.41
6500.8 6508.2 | 32.95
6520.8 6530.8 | 33.2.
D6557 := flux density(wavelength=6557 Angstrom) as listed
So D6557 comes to 30.47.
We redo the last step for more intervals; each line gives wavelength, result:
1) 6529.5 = 30.4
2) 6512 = 32.41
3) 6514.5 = 31.07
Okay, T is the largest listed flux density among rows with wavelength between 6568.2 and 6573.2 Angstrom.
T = 32.17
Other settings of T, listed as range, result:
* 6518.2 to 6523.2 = 33.23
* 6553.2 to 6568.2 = 33.34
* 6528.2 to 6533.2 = 32.04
